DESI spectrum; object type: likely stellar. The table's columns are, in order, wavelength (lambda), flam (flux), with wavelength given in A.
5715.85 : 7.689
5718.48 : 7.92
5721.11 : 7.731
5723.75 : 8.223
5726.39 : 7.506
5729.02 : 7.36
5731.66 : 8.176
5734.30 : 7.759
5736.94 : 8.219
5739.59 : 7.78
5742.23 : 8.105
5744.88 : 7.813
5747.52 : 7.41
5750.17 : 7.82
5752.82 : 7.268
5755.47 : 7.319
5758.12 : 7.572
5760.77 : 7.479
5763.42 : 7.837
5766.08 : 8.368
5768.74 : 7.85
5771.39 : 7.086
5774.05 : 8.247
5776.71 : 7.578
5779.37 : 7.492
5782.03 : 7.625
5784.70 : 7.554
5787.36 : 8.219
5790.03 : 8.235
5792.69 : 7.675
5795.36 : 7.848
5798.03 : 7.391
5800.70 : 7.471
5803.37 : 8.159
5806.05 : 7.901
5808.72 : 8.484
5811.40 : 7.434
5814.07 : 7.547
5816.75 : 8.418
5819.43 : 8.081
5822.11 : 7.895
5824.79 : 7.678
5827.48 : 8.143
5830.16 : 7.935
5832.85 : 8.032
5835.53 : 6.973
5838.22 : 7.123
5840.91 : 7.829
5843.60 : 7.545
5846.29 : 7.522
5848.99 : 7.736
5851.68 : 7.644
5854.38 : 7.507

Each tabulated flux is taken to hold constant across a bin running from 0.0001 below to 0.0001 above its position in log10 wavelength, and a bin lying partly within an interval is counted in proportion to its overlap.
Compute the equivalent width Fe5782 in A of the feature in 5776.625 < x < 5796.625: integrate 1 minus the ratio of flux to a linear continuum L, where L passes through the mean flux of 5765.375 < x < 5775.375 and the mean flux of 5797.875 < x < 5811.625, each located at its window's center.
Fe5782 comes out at 0.2 A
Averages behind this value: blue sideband 7.86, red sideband 7.87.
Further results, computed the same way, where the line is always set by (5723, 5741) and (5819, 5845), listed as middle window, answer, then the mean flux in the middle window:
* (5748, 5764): 0.6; 7.53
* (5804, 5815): -0.2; 7.87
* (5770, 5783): 0.3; 7.61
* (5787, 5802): 0.0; 7.78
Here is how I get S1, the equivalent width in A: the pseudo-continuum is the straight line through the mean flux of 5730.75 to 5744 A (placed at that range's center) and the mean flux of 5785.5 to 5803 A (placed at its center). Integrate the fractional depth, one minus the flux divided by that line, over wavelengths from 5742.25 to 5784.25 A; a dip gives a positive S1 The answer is 1.33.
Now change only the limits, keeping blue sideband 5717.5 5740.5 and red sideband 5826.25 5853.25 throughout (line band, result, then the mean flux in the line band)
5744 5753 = 0.2 A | 7.61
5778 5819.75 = -0.6 A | 7.84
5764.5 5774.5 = -0.1 A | 7.85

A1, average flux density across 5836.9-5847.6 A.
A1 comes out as 7.51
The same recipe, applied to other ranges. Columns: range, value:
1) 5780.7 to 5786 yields 7.58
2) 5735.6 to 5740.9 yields 7.99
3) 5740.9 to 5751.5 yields 7.79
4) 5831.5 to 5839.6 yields 7.38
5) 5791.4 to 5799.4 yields 7.64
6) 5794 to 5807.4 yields 7.75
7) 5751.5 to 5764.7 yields 7.5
